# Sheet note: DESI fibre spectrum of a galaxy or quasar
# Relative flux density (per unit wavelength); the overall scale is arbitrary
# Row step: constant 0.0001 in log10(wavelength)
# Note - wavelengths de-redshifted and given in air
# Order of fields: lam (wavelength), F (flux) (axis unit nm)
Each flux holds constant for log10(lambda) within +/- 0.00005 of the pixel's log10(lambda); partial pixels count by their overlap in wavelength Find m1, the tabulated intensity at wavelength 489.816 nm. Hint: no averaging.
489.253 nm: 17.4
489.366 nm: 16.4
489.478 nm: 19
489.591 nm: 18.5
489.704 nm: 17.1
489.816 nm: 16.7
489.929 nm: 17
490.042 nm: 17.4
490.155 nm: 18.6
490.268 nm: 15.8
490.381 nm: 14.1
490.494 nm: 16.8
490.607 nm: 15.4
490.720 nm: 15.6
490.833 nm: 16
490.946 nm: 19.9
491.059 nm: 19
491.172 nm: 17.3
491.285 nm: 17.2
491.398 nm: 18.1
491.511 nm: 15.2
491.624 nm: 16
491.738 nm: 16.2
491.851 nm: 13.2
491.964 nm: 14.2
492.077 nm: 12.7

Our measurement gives 16.7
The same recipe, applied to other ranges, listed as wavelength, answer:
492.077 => 12.7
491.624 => 16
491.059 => 19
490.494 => 16.8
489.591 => 18.5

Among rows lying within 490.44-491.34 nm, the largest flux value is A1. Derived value 19.9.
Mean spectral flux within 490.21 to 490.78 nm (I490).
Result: 15.5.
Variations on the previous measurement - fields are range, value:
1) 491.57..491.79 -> 16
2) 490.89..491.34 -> 18.4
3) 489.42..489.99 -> 17.7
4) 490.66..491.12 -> 17.6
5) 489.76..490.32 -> 17.1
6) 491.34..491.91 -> 15.7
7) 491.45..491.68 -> 15.7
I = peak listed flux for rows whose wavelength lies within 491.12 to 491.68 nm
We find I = 18.1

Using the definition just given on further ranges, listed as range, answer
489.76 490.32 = 18.6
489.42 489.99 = 19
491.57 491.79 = 16.2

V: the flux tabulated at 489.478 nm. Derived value 19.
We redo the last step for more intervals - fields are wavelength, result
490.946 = 19.9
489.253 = 17.4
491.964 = 14.2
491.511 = 15.2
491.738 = 16.2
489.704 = 17.1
